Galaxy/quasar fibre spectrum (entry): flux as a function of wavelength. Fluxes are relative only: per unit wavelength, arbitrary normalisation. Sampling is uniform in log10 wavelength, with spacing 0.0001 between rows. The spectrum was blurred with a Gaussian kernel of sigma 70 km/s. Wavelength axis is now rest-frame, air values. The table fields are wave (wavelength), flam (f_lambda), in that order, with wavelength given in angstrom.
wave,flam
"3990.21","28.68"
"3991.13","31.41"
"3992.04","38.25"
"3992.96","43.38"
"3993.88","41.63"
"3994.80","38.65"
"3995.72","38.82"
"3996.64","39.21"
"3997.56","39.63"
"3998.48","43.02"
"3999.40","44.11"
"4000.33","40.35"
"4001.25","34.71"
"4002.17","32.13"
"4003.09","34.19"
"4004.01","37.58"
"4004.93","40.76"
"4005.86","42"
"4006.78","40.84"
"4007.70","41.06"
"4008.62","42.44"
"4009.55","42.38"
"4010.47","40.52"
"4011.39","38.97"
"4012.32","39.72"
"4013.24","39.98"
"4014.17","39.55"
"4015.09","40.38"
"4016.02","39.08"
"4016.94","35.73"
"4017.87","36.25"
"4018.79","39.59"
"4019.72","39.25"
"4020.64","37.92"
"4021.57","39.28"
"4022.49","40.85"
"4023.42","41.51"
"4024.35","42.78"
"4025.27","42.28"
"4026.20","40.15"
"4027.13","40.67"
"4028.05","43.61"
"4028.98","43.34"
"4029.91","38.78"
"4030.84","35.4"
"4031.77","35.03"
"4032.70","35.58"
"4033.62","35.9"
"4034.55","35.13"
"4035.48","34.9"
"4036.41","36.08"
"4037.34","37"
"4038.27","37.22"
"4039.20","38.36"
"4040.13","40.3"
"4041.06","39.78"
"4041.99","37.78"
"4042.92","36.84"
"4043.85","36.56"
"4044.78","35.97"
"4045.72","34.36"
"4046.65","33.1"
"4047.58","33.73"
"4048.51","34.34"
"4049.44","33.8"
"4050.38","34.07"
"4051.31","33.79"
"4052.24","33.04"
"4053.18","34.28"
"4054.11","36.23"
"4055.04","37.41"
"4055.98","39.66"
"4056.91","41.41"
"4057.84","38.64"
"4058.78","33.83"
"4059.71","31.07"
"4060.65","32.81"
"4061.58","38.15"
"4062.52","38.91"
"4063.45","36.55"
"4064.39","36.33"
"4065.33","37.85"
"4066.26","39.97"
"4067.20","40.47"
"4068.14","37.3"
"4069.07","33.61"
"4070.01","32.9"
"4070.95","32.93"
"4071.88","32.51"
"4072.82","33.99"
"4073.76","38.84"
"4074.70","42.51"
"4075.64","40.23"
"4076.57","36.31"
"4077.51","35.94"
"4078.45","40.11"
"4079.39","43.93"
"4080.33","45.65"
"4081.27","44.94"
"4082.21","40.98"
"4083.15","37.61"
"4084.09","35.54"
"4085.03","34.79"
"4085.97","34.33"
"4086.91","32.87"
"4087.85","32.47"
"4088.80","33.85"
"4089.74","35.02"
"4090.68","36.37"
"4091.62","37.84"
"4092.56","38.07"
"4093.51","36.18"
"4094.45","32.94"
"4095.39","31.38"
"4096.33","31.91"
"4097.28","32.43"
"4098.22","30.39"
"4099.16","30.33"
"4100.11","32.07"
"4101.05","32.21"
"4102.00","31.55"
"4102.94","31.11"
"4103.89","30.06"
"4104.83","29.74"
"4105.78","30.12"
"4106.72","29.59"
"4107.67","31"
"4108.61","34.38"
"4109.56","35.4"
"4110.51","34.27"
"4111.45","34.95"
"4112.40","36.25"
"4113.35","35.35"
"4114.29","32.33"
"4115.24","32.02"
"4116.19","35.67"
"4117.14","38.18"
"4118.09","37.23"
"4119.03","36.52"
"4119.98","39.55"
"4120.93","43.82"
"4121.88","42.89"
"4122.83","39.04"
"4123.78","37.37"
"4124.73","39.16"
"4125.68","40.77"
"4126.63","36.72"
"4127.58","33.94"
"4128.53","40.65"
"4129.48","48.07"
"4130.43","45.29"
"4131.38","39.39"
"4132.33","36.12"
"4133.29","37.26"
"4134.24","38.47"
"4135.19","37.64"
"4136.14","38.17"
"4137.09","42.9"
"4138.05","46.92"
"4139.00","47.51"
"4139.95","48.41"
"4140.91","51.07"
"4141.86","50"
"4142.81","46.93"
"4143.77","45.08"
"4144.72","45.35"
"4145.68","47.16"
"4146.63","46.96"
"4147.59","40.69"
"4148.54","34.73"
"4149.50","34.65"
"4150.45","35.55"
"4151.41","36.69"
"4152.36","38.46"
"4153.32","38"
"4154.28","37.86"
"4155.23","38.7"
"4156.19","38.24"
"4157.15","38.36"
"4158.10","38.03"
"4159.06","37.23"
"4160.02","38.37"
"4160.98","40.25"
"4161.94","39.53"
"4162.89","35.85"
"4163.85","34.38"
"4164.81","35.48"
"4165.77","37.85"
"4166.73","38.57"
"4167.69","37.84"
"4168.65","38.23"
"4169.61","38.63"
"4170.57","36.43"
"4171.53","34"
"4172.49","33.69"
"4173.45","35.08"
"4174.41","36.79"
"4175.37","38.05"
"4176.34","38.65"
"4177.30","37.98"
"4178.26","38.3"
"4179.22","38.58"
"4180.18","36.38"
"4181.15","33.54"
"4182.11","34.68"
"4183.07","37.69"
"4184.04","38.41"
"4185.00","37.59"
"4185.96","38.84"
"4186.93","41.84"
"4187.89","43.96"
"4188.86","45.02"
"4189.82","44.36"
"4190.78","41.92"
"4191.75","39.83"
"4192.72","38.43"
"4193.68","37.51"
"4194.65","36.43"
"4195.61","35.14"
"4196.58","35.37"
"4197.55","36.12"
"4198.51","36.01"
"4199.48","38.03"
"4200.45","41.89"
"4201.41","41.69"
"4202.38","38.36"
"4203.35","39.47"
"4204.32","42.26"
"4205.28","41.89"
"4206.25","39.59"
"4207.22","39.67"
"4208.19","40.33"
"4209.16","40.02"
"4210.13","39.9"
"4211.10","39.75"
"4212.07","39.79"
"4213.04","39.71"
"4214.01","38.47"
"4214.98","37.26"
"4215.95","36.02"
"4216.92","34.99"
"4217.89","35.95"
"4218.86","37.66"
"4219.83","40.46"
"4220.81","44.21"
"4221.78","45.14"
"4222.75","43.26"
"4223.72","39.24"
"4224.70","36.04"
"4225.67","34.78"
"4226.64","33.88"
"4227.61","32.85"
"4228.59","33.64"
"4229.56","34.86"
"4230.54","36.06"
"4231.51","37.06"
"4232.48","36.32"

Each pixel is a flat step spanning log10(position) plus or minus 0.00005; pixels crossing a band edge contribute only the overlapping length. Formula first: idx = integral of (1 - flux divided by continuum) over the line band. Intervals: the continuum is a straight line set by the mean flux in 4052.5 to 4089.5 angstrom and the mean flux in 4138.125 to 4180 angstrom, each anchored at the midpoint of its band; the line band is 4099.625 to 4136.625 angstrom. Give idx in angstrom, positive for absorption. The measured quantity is 2.1 angstrom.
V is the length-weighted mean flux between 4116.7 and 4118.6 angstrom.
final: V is 37.8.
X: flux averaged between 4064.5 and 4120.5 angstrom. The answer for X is 35.3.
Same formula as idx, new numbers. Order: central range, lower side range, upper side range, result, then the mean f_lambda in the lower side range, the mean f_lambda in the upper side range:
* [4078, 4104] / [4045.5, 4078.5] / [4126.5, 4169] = 1.52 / 36.1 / 40.3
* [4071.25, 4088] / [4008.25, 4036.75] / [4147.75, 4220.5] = 0.33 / 39.1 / 38.2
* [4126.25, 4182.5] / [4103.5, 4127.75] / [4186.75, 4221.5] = -3.21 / 35.7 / 39.4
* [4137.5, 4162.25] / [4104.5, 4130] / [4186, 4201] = -2.50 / 36.5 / 39.4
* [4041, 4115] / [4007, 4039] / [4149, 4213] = 6.53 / 39.1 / 38.3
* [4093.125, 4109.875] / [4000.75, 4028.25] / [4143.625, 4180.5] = 3.01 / 39.5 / 38.2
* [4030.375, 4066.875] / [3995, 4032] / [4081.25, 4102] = 1.05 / 39.6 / 34.4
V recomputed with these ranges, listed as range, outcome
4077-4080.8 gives 41.3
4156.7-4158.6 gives 38.3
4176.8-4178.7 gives 38.2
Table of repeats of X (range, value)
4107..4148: 40.1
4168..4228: 38.5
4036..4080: 36.6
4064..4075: 36.5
